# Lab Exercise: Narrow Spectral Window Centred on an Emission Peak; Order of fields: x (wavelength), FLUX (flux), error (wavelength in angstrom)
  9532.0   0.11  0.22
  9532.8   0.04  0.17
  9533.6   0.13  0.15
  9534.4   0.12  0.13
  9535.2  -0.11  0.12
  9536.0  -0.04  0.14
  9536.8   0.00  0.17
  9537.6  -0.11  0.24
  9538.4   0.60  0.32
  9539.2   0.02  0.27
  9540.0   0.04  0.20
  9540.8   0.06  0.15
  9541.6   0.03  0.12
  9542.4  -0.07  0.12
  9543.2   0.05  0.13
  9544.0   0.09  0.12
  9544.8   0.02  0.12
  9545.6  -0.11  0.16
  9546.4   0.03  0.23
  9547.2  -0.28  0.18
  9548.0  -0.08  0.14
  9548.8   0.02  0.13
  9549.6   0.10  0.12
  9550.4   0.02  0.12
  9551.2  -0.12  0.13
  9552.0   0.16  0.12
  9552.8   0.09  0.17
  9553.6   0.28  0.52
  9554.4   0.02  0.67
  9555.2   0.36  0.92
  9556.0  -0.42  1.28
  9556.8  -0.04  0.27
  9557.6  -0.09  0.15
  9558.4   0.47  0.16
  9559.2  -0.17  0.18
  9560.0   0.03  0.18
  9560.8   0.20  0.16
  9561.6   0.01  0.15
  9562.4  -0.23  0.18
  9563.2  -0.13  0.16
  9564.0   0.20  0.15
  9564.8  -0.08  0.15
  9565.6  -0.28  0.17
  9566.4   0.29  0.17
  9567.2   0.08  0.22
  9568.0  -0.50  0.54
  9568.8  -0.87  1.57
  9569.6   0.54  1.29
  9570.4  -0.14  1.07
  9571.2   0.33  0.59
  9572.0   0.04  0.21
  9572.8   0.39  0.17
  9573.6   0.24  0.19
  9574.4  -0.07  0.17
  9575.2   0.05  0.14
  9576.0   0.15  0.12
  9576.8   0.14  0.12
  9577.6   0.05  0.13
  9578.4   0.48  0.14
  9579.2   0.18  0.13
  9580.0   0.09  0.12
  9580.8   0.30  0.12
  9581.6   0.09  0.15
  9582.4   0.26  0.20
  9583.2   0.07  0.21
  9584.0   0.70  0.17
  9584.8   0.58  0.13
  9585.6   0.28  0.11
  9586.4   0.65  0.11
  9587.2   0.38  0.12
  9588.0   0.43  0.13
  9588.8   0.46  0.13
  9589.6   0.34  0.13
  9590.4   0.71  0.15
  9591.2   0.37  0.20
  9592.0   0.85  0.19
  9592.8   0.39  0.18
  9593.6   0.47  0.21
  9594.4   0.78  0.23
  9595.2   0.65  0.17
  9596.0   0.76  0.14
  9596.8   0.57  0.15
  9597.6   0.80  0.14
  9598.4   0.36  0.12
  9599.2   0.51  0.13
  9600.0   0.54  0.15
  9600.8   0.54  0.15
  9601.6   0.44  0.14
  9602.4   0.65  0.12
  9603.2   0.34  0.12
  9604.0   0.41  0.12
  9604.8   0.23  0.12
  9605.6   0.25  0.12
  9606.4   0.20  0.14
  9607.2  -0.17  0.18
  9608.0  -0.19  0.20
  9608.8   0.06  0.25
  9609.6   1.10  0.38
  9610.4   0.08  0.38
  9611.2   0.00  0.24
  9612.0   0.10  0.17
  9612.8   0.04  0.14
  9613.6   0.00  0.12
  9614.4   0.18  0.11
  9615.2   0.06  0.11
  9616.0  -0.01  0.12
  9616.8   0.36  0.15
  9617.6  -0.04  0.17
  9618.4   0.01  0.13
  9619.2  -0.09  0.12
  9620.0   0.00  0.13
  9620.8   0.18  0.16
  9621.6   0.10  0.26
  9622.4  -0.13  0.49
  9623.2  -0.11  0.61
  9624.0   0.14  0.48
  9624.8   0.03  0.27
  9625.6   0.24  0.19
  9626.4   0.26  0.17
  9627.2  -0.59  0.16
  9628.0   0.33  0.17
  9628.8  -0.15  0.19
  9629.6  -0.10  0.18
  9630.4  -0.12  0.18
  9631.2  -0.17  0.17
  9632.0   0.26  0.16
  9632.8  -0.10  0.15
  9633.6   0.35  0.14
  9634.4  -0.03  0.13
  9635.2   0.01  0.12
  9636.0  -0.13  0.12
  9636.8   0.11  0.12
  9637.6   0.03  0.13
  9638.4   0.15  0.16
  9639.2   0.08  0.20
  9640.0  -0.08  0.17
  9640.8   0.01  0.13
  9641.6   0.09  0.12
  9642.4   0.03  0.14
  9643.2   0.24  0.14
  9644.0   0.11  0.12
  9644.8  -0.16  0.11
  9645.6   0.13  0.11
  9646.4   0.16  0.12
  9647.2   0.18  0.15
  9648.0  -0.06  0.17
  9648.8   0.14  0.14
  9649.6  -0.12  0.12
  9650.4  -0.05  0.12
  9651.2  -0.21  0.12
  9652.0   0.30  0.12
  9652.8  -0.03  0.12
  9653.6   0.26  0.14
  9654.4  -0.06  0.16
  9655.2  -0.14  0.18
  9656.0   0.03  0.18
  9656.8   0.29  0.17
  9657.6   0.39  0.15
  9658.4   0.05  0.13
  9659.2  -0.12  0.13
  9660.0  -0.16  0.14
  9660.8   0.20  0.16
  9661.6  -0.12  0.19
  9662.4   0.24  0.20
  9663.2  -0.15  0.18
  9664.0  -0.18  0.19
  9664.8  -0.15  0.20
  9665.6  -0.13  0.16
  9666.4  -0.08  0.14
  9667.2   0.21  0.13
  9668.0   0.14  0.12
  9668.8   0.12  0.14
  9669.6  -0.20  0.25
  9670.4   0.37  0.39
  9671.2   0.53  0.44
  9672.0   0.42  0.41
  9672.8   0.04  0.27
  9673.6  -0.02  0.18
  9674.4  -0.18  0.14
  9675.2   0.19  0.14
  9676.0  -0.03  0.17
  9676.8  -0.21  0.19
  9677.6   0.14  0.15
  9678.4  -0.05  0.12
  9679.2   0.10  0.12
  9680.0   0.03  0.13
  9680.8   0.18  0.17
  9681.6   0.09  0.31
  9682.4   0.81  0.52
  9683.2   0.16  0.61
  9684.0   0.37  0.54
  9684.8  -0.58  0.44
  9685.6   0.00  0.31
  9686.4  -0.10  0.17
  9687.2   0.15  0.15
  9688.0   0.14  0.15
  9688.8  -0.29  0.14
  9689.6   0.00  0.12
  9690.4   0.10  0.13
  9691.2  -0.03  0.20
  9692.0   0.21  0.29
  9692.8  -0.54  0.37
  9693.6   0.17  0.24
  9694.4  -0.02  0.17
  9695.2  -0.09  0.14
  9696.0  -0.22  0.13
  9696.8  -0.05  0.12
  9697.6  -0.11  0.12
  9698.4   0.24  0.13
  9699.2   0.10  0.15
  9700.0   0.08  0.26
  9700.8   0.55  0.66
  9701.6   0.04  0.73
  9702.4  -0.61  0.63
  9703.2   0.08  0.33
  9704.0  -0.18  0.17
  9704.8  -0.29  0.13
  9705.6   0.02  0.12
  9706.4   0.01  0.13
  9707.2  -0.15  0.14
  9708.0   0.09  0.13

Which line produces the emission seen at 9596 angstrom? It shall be [O II]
